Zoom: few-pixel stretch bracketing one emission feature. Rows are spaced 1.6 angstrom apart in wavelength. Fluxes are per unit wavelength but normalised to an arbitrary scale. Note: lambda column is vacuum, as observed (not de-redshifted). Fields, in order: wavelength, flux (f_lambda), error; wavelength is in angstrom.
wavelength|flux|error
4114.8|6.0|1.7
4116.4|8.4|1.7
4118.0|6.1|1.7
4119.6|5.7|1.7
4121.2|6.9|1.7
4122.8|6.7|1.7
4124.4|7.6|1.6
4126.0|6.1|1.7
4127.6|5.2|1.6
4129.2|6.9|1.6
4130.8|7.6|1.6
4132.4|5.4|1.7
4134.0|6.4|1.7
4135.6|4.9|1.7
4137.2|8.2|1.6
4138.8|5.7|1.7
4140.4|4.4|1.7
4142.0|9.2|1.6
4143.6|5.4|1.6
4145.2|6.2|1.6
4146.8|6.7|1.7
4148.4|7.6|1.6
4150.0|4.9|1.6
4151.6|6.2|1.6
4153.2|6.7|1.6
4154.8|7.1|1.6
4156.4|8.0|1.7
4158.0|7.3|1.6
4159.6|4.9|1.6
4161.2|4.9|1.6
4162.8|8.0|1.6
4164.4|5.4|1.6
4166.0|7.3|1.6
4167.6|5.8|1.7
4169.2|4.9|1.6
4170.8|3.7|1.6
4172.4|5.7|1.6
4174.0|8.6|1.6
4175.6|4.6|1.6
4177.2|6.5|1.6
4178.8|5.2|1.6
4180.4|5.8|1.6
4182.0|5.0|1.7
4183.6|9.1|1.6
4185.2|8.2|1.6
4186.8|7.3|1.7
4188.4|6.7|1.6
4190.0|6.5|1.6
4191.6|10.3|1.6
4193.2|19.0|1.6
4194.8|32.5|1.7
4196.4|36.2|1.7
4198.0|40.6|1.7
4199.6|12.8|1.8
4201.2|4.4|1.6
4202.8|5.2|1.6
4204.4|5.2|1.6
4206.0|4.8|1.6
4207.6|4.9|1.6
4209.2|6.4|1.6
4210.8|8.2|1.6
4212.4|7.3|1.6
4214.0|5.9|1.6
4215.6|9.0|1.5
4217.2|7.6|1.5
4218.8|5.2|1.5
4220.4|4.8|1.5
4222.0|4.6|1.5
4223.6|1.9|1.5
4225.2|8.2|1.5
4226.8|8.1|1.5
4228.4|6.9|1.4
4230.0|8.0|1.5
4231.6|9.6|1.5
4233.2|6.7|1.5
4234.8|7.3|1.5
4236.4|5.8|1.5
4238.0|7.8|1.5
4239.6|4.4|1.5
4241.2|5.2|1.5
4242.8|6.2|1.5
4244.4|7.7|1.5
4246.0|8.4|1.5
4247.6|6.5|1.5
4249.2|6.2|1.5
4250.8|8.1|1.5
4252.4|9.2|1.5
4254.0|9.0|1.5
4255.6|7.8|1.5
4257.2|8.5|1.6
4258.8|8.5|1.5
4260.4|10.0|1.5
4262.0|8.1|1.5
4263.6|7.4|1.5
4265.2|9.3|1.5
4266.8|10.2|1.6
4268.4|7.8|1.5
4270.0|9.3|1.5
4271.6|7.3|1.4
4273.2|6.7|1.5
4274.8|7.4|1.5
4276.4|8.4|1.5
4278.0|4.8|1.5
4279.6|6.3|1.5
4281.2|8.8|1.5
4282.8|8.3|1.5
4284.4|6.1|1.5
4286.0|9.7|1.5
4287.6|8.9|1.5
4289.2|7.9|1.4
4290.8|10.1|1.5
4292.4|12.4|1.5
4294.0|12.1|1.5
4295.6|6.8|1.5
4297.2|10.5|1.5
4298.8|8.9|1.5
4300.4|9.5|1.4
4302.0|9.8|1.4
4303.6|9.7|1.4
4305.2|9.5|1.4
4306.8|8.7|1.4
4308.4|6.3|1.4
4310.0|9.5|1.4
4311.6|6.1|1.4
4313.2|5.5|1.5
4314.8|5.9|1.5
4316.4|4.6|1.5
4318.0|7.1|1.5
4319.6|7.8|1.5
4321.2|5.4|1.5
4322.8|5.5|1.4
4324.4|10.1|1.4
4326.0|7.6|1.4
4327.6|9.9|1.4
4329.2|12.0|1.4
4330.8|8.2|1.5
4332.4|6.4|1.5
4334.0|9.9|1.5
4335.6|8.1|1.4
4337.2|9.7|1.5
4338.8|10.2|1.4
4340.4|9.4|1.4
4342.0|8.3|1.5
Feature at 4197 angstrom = [O II]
